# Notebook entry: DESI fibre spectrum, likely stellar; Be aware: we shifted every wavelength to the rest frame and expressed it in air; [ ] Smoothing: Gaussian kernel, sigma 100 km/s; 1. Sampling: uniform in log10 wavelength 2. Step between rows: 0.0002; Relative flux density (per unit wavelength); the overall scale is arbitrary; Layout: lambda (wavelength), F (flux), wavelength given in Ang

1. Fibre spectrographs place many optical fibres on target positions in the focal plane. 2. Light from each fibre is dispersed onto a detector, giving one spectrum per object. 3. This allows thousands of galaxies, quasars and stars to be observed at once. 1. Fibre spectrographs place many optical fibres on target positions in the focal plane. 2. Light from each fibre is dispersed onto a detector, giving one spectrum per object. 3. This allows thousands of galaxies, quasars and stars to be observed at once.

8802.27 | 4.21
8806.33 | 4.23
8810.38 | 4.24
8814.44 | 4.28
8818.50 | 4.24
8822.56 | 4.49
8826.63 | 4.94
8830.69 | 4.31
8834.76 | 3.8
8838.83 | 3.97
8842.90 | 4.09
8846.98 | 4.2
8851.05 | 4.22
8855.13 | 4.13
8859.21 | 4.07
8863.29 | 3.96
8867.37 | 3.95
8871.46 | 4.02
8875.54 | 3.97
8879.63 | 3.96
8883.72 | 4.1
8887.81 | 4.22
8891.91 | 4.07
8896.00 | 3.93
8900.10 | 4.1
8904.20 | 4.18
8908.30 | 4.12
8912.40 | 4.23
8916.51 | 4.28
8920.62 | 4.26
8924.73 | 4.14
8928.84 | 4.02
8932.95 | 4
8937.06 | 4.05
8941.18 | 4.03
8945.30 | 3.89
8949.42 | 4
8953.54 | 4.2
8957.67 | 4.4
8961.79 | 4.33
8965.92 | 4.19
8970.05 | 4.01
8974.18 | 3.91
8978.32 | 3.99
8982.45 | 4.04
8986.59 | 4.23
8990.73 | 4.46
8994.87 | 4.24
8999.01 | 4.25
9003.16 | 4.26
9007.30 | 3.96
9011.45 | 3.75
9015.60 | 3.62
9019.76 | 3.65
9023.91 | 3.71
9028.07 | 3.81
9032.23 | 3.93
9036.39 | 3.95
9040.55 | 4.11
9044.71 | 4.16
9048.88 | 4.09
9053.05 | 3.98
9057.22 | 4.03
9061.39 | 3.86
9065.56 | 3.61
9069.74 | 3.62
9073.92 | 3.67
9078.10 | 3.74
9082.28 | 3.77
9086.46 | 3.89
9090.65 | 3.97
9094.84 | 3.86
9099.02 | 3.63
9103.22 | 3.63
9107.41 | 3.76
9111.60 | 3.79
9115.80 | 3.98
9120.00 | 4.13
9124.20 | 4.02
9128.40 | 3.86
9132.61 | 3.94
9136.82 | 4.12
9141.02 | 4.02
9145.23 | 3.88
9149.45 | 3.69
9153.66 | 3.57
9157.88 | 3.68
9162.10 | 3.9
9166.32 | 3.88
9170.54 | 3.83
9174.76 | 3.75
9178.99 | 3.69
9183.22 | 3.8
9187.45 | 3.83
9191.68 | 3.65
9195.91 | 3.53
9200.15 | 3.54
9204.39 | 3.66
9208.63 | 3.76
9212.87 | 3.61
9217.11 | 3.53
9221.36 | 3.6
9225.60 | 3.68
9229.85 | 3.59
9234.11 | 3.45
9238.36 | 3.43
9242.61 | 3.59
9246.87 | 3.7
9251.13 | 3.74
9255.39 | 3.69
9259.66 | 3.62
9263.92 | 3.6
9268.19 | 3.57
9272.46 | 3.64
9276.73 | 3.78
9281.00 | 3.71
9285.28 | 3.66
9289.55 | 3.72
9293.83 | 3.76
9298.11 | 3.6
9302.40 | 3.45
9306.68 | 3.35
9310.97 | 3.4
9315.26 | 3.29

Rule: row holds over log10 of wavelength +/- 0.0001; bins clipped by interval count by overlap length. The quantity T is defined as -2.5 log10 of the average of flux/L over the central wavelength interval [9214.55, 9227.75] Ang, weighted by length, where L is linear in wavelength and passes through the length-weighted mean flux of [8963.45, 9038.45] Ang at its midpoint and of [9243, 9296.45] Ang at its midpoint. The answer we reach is 0.04 mag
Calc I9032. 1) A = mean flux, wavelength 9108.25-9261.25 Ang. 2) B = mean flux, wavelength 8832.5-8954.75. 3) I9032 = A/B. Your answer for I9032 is 0.92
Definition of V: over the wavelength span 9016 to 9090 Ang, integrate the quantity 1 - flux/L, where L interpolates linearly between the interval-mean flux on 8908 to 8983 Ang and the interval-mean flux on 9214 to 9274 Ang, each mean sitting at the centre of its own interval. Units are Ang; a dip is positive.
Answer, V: 1.4 Ang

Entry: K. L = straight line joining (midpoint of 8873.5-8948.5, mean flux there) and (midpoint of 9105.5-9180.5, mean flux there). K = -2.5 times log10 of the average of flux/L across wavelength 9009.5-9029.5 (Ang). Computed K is 0.078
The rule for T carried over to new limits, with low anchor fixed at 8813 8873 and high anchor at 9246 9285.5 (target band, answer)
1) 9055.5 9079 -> 0.04 mag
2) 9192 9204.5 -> 0.05 mag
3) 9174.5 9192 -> 0.00 mag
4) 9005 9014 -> 0.03 mag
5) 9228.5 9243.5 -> 0.06 mag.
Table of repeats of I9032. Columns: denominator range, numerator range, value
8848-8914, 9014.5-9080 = 0.94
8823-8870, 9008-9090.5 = 0.92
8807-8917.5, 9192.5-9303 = 0.87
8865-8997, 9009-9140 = 0.94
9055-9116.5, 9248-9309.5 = 0.96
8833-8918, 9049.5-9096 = 0.94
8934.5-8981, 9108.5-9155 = 0.96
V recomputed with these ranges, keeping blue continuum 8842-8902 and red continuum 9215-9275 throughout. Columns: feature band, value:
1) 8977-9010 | -2.2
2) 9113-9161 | -2.1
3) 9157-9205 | -0.6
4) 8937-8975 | -1.4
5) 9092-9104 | 0.2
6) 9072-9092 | 0.0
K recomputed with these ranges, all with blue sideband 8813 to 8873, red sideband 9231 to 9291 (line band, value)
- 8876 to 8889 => 0.01 mag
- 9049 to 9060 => -0.03 mag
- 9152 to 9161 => 0.03 mag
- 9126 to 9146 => -0.05 mag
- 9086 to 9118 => 0.01 mag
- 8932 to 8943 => 0.01 mag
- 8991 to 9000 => -0.08 mag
